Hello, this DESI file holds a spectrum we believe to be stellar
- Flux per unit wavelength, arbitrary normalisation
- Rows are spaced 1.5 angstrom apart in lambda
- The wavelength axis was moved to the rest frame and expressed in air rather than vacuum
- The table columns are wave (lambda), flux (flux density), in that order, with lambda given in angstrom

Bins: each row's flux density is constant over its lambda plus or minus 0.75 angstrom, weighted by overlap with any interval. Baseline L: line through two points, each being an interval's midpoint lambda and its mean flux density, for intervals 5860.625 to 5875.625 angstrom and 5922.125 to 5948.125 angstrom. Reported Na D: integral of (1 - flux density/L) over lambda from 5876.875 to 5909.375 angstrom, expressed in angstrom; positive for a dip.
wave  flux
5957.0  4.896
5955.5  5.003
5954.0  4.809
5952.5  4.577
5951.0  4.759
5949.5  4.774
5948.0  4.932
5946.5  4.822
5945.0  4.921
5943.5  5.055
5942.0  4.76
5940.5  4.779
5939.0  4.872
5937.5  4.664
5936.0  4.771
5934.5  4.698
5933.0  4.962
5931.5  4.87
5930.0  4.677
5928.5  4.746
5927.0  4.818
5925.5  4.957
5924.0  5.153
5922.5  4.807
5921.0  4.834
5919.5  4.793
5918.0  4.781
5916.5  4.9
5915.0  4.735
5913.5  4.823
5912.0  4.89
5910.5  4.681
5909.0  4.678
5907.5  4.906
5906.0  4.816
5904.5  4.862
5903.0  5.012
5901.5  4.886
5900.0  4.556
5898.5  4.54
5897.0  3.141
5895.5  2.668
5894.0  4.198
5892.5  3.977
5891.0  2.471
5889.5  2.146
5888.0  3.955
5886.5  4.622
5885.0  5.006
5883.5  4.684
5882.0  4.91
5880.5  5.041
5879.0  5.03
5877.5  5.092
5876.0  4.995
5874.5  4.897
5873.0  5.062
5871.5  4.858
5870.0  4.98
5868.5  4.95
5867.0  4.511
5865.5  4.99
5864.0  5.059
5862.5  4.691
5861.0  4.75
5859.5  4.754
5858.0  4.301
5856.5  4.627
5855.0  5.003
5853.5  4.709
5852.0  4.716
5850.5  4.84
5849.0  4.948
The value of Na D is 3.7 angstrom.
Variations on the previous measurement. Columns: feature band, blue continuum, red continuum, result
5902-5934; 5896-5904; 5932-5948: -1.8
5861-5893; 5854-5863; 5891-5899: -3.5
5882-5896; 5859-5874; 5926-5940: 2.9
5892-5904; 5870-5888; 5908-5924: 1.8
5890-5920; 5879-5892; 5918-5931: 0.8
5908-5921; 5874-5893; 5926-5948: -0.4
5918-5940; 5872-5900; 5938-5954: -0.8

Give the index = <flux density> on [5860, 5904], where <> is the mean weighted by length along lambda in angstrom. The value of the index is 4.48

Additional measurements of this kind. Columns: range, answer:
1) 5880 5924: 4.43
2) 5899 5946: 4.83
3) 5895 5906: 4.31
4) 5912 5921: 4.82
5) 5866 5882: 4.94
